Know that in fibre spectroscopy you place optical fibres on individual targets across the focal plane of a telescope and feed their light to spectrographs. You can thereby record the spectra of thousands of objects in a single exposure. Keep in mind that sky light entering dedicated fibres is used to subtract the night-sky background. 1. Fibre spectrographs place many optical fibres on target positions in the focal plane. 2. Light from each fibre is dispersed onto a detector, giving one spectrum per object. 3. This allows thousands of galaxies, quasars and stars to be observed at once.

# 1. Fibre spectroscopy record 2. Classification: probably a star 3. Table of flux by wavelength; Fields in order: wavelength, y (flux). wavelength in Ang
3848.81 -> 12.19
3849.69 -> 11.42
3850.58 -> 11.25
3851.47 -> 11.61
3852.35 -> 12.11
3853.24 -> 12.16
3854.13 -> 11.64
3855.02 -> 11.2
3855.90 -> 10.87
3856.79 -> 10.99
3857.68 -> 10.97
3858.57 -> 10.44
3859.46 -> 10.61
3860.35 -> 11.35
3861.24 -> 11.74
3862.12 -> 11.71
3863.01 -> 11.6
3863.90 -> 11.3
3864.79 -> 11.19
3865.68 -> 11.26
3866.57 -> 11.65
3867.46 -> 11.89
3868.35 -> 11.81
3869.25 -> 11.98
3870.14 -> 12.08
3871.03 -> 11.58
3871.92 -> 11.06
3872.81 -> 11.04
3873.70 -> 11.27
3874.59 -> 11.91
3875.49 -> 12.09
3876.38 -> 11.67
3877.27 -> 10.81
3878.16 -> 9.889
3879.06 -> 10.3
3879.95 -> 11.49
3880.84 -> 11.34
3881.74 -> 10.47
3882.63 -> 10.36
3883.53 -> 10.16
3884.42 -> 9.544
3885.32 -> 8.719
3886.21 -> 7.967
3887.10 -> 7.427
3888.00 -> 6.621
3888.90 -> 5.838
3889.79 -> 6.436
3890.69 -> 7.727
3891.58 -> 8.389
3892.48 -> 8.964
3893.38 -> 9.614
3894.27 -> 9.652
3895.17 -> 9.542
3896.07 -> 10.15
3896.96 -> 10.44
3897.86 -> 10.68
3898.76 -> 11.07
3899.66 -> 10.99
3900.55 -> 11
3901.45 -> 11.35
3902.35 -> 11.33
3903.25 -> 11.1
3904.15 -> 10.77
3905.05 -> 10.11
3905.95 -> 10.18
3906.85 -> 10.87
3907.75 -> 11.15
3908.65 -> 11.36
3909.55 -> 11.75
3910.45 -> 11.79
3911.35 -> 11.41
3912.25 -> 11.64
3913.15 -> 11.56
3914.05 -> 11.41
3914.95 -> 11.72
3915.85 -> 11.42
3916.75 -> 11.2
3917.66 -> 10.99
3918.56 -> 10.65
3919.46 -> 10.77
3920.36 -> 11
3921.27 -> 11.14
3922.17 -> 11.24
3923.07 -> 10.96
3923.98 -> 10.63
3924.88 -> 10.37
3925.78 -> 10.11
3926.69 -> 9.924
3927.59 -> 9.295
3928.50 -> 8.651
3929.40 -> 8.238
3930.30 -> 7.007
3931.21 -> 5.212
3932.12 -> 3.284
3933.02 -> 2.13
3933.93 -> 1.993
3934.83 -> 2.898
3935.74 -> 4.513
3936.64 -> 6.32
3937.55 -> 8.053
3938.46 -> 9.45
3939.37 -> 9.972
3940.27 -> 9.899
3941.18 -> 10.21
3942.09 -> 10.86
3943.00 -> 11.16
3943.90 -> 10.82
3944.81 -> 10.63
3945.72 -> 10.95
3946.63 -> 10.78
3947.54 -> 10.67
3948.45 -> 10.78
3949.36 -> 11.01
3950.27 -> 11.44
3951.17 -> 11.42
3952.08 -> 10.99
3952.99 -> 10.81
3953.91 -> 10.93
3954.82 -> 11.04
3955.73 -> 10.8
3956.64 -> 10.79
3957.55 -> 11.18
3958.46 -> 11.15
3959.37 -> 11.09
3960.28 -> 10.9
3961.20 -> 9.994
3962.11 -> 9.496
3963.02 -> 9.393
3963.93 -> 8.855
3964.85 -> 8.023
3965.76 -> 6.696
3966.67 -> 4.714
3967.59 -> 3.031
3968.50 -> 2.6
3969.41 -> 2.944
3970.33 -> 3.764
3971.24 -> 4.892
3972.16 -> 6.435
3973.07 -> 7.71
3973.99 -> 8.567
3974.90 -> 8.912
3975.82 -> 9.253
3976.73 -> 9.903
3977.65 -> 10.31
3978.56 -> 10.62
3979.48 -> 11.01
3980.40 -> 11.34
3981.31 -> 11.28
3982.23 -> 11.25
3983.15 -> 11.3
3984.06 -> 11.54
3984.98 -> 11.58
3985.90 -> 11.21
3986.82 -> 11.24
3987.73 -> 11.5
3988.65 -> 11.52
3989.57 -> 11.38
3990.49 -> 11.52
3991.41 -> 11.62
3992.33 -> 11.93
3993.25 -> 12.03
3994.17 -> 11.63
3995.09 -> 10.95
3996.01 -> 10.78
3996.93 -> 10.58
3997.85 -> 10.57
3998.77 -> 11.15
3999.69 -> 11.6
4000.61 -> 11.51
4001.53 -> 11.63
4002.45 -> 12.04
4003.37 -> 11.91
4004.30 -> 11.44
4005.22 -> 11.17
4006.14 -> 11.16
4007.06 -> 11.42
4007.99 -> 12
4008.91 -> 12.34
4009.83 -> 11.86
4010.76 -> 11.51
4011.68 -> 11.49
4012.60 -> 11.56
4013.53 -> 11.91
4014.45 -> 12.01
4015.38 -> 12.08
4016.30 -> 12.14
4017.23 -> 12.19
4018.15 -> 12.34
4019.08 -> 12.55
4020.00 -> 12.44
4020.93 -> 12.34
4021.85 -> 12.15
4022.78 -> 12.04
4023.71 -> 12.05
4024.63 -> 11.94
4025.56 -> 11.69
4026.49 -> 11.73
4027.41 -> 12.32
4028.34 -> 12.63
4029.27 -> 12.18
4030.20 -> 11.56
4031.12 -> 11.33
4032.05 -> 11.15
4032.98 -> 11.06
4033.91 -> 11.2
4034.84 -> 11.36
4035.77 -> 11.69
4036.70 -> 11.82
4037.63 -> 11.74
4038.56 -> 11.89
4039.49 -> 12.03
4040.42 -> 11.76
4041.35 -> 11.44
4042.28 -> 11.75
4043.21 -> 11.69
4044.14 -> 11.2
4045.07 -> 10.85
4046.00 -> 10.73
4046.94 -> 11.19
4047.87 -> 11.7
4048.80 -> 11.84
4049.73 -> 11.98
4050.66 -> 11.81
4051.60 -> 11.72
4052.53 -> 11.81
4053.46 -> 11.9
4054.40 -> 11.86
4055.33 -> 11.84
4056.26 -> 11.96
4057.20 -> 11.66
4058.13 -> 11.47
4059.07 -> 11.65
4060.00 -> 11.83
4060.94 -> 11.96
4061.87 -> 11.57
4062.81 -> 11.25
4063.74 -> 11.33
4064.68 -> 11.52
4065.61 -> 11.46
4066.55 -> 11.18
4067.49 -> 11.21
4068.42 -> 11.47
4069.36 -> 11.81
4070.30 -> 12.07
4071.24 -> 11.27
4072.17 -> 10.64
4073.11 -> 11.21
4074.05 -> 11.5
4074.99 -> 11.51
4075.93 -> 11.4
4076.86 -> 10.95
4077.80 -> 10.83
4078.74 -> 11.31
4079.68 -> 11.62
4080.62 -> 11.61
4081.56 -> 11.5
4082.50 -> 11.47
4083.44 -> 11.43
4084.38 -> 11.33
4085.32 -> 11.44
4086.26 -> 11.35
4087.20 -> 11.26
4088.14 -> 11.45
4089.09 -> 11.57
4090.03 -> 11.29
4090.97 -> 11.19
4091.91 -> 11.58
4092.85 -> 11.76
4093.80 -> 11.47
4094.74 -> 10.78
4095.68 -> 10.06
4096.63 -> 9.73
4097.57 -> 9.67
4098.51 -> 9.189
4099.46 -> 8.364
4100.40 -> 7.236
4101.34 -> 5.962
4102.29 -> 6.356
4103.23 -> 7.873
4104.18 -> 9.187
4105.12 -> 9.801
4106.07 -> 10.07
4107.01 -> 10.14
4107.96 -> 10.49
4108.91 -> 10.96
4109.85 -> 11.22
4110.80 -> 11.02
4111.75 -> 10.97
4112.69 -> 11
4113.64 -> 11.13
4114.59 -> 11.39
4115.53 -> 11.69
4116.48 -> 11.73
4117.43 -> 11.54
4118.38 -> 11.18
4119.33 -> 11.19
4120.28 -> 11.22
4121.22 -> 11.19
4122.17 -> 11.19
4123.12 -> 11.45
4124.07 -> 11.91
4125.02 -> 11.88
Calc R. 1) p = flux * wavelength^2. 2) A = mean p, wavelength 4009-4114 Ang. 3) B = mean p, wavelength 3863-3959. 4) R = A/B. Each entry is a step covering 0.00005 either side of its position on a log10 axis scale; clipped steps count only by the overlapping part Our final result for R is 1.2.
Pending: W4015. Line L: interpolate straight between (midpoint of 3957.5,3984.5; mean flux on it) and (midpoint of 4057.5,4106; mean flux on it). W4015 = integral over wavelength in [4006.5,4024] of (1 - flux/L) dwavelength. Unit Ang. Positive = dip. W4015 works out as -4.8 Ang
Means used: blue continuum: 8.57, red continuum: 10.8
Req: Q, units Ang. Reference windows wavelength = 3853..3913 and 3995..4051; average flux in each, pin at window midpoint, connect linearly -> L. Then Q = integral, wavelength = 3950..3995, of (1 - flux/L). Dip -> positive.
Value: 6.5 Ang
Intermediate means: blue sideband 10.6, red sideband 11.7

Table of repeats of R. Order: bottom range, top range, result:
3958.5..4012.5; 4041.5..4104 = 1.15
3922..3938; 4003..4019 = 1.71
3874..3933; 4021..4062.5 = 1.26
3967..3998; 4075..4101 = 1.19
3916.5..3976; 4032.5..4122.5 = 1.34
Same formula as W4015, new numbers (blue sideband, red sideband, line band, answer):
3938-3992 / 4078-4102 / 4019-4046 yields -4.1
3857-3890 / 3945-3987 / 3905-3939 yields 2.5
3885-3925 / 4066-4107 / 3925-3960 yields 4.0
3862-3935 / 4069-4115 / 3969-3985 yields 2.0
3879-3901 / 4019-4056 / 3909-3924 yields -2.2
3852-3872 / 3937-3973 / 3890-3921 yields -0.9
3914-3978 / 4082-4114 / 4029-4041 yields -2.3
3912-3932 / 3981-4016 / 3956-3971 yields 4.2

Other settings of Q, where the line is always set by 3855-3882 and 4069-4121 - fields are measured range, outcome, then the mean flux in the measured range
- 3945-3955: 0.1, 11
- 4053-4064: -0.9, 11.7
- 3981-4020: -2.3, 11.6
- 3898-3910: 0.2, 11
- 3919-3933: 2.7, 8.97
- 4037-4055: -1.3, 11.6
